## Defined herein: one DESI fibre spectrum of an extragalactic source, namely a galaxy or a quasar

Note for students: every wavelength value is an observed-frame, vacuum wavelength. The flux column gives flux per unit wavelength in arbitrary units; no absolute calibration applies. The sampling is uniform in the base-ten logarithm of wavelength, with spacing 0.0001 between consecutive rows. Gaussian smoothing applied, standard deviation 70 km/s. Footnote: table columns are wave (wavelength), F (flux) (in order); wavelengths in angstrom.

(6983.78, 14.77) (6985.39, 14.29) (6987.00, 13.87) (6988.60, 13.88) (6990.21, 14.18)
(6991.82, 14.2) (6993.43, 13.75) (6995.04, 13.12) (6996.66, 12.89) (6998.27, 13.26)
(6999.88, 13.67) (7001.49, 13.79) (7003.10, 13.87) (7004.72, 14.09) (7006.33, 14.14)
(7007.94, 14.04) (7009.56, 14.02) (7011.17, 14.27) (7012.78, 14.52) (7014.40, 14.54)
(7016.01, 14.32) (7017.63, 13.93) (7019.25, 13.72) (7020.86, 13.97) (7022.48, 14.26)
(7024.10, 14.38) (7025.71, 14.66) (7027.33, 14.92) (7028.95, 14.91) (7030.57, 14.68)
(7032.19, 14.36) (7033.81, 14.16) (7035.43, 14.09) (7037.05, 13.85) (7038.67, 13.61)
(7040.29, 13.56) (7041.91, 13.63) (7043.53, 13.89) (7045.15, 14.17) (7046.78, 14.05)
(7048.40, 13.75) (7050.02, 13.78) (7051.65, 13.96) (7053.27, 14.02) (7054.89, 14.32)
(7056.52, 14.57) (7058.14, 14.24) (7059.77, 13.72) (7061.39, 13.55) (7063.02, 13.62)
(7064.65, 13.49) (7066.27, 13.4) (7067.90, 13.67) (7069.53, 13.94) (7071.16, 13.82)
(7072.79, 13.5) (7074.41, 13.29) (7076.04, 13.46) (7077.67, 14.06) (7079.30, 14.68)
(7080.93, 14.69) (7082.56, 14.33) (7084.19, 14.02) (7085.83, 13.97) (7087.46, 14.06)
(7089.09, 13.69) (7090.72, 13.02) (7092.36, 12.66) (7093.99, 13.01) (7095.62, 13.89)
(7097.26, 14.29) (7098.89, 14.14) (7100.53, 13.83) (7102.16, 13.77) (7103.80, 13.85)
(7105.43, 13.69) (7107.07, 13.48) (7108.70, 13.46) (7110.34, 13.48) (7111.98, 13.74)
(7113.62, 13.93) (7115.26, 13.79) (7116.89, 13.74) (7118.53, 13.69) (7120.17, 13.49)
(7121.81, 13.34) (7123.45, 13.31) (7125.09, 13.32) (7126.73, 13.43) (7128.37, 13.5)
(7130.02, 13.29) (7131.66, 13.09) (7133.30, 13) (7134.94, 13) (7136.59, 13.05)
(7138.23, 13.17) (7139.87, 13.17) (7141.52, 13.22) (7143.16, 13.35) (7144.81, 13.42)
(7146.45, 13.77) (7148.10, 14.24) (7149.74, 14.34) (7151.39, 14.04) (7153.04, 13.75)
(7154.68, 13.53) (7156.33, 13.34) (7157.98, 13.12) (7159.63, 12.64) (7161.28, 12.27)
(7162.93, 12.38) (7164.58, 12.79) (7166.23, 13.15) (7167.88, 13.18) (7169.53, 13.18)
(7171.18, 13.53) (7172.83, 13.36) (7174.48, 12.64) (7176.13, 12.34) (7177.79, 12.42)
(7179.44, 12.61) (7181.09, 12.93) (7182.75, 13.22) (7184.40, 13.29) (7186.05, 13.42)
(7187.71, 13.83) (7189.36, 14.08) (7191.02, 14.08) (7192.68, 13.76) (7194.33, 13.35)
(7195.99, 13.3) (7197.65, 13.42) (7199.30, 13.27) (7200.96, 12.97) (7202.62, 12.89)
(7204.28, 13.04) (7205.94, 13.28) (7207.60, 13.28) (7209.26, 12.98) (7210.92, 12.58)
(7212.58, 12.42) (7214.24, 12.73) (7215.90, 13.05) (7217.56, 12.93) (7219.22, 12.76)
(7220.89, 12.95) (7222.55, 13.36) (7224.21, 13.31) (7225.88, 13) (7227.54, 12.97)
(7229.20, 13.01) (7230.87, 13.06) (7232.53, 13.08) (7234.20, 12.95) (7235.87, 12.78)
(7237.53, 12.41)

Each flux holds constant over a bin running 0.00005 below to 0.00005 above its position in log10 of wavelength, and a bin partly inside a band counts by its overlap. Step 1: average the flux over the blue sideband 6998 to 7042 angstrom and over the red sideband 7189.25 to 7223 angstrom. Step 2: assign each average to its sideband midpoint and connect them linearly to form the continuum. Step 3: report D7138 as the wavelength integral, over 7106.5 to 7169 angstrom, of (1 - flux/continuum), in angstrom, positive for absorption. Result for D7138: 0.6 angstrom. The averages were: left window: 14.1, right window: 13.1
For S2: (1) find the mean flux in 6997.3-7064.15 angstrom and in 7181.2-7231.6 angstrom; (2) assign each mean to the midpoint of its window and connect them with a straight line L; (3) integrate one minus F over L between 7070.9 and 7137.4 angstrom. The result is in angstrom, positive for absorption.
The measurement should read 0.3 angstrom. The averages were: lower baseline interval 14.1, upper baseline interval 13.2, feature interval 13.6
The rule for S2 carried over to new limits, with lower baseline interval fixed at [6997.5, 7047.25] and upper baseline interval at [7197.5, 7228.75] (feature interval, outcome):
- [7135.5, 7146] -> 0.14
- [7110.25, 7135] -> 0.13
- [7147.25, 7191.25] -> 0.07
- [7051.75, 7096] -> 0.02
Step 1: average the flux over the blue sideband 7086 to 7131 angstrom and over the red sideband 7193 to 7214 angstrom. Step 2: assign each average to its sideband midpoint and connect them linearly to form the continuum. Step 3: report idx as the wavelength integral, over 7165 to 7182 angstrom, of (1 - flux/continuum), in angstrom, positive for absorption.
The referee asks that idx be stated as 0.4 angstrom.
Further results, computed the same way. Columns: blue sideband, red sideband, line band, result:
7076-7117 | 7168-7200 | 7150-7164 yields 0.3 angstrom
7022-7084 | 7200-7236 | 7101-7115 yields 0.0 angstrom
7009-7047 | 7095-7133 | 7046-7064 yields 0.1 angstrom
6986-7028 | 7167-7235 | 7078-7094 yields -0.2 angstrom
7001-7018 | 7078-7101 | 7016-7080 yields 0.1 angstrom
